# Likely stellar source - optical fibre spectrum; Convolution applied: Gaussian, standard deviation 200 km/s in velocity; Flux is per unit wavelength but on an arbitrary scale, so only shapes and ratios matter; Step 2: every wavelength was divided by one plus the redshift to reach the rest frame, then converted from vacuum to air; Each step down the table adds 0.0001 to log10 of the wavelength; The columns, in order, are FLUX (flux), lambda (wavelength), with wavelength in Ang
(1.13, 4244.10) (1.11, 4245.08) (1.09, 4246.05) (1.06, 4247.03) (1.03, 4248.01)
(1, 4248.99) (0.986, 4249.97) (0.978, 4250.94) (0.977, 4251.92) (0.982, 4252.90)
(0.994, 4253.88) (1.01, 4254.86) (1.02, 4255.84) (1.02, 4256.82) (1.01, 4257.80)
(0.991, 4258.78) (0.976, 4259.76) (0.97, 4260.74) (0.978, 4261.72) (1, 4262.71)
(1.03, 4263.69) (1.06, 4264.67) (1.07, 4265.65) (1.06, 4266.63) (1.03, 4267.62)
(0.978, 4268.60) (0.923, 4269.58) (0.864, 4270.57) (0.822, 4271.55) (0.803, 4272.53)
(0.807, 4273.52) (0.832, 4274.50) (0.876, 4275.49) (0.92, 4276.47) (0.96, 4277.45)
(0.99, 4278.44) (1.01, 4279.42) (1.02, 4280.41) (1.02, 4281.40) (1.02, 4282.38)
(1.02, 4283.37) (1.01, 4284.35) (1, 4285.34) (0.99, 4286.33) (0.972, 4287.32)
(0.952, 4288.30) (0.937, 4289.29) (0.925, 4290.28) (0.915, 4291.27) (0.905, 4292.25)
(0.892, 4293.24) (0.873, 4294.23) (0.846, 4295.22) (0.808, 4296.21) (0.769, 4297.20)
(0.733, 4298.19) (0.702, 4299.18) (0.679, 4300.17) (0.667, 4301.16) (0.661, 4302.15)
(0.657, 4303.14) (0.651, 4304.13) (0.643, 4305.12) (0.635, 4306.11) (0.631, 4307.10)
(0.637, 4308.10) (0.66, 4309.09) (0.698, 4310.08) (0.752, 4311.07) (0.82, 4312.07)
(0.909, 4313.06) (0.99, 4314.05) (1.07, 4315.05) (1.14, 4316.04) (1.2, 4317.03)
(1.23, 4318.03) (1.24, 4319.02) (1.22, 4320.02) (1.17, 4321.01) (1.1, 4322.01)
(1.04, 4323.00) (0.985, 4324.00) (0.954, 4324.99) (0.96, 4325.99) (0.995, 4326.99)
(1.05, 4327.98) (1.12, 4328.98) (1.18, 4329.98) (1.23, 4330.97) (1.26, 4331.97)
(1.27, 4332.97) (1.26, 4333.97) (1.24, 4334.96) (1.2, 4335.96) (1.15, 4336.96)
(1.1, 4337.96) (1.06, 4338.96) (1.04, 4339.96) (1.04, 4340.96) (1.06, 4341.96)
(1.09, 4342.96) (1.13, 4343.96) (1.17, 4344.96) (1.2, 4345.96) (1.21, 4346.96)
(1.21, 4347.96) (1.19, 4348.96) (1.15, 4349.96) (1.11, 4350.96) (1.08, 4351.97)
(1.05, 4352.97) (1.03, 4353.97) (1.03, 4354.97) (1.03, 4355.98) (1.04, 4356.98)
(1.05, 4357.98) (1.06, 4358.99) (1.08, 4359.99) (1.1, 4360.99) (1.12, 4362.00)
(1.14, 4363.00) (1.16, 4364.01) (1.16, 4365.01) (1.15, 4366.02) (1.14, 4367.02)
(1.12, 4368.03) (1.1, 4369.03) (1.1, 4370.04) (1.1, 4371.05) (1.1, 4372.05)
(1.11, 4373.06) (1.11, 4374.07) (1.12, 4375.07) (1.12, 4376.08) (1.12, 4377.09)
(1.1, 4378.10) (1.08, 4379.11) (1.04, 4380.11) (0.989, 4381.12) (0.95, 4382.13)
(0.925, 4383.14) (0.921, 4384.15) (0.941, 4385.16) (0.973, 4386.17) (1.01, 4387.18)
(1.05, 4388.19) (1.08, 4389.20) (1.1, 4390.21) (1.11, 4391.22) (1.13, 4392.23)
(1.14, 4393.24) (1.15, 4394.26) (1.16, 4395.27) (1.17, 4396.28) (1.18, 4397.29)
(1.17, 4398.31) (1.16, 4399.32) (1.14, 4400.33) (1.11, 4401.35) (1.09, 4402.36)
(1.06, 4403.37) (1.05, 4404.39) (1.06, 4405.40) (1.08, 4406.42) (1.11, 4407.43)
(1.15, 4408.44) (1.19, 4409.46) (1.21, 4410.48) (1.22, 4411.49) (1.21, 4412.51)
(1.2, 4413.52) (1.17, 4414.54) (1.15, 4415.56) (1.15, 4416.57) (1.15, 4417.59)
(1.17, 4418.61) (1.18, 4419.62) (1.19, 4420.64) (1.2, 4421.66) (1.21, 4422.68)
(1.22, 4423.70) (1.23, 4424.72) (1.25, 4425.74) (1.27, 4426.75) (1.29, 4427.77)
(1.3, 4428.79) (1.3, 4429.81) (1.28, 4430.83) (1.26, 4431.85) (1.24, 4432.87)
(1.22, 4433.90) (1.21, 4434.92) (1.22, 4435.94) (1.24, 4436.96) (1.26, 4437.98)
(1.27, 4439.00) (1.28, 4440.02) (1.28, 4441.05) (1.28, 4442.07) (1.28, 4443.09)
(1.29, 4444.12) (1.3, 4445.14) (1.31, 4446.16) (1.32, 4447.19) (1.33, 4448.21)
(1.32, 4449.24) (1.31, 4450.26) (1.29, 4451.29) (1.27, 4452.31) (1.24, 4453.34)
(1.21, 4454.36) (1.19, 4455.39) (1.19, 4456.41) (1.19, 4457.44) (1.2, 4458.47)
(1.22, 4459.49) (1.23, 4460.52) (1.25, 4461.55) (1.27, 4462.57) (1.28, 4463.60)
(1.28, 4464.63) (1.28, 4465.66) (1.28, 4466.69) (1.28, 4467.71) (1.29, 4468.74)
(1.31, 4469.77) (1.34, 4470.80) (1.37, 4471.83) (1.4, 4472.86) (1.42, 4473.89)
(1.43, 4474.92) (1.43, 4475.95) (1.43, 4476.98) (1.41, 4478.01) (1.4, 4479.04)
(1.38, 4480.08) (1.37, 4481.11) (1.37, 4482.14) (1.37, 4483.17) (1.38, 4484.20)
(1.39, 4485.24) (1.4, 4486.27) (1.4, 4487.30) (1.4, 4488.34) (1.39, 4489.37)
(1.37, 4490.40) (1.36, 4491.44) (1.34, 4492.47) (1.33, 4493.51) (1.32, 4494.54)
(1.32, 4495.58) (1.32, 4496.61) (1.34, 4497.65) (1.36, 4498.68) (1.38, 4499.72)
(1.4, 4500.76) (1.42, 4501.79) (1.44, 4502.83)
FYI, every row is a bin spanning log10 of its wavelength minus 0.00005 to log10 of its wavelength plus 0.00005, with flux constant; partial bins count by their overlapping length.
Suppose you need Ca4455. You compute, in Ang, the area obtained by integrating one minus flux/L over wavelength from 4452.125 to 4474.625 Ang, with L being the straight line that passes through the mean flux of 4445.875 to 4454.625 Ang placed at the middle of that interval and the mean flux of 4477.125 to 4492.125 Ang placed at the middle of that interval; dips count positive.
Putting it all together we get 0.9 Ang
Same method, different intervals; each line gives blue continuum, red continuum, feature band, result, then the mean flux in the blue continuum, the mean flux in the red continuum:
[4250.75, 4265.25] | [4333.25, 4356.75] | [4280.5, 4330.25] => 7.25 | 1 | 1.12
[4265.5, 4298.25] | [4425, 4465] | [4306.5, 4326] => 0.62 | 0.929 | 1.26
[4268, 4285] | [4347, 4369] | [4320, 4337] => -1.37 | 0.935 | 1.11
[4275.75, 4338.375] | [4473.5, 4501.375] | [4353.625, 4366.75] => -0.11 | 0.956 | 1.38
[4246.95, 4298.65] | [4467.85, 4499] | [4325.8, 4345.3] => -0.99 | 0.954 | 1.37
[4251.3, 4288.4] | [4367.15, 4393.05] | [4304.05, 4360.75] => -1.26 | 0.973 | 1.06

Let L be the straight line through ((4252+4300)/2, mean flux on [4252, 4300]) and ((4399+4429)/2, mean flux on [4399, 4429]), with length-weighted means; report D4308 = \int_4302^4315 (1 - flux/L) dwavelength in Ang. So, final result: 3.4 Ang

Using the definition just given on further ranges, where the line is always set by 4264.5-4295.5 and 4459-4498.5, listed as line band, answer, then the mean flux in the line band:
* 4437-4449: -0.1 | 1.29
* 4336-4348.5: -0.6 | 1.12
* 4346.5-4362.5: 0.0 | 1.1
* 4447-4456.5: 0.2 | 1.27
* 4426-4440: -0.1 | 1.26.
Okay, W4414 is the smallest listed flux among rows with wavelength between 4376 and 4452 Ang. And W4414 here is 0.921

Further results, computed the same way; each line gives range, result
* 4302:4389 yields 0.631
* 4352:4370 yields 1.03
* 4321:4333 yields 0.954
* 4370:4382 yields 0.989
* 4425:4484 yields 1.19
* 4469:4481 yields 1.31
